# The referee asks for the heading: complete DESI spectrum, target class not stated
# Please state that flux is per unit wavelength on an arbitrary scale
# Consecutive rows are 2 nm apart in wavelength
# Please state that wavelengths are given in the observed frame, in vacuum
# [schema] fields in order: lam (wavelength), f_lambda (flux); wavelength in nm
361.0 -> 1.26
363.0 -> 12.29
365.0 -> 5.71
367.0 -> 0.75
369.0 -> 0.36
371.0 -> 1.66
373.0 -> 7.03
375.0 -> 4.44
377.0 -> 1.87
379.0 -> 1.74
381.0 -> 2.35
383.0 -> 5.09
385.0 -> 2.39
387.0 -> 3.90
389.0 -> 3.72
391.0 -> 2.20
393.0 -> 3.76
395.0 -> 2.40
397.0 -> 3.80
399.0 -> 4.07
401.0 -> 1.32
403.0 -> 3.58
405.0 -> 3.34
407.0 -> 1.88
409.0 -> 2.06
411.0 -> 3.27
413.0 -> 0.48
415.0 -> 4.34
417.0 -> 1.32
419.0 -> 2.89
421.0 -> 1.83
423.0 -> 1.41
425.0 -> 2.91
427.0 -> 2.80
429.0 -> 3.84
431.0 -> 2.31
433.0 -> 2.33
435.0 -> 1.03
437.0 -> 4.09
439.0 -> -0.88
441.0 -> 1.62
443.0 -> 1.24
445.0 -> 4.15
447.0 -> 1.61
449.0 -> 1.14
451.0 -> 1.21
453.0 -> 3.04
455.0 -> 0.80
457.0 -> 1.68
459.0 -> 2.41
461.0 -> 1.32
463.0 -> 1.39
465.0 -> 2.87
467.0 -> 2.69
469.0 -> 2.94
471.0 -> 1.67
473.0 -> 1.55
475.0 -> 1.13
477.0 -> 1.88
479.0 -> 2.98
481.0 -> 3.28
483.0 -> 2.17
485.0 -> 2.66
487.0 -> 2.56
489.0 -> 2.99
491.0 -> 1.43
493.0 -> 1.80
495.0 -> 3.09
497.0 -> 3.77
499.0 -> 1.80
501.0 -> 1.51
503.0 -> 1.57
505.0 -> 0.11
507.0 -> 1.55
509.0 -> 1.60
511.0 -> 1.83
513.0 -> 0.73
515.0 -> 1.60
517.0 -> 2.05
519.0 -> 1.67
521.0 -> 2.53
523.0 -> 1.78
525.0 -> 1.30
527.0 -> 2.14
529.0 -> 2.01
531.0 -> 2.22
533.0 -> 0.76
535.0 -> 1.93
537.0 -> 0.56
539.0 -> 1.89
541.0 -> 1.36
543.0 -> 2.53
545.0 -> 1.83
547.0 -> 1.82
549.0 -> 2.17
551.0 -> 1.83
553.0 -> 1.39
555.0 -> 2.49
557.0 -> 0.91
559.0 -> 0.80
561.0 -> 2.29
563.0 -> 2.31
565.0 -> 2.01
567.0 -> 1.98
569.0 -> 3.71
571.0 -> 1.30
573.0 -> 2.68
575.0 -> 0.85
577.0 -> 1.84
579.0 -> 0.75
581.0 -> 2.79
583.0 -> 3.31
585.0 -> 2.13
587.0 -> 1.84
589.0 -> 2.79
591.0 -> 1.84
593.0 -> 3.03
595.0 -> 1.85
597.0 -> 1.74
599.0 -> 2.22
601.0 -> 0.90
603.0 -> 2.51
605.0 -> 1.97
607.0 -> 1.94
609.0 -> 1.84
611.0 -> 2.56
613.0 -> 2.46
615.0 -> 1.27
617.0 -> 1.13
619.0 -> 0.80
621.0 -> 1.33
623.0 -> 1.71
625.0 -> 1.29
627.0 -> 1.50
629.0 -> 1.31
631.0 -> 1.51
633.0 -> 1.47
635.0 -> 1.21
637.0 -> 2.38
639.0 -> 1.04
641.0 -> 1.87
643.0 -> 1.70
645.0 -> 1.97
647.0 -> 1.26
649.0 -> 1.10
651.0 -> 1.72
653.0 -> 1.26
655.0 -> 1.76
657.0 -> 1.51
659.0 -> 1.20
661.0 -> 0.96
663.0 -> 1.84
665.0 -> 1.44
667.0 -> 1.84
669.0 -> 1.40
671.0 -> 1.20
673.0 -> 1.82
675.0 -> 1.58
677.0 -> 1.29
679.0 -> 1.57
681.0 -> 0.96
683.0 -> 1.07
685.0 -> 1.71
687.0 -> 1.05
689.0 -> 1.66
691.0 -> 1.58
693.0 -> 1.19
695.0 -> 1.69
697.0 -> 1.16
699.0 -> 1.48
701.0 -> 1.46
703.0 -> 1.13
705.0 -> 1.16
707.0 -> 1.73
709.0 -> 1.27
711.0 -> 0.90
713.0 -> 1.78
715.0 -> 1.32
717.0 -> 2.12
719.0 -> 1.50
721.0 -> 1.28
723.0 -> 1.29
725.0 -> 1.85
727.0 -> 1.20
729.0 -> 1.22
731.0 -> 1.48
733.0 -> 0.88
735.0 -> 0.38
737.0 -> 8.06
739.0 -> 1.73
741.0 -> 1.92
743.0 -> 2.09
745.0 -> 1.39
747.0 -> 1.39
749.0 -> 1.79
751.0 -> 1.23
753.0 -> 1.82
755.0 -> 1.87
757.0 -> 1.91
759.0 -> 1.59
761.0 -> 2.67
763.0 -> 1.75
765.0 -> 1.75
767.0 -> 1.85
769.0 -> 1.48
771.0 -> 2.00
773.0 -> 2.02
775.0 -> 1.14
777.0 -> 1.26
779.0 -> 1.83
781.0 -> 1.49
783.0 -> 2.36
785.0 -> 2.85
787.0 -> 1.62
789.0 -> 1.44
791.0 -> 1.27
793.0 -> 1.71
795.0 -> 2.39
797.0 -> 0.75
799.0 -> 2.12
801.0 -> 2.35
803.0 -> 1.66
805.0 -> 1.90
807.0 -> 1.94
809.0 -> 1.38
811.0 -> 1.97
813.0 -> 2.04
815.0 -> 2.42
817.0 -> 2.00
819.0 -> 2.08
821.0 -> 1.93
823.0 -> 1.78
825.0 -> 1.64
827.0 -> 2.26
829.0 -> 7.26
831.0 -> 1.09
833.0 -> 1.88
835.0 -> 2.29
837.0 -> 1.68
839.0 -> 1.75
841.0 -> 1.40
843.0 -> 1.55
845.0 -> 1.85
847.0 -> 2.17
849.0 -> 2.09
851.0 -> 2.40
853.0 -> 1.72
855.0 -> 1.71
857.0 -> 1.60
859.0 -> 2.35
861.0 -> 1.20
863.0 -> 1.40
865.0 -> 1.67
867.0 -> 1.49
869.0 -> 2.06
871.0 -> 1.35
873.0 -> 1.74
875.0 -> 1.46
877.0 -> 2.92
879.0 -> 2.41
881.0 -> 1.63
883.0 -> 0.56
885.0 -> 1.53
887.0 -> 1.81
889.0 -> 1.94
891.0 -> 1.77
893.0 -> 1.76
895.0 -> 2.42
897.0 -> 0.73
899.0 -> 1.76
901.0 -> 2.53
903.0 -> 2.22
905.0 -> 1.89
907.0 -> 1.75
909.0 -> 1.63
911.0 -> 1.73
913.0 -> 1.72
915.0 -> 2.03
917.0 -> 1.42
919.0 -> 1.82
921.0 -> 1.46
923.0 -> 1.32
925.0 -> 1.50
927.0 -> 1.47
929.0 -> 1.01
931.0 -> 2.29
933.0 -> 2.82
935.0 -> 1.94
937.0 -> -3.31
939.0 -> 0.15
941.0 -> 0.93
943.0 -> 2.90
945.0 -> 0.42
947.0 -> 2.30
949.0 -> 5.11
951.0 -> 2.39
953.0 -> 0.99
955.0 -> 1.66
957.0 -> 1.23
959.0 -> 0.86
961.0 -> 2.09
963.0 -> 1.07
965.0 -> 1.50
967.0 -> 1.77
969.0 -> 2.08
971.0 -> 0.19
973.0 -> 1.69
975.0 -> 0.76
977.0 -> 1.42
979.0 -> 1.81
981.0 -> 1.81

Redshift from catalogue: 0.98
